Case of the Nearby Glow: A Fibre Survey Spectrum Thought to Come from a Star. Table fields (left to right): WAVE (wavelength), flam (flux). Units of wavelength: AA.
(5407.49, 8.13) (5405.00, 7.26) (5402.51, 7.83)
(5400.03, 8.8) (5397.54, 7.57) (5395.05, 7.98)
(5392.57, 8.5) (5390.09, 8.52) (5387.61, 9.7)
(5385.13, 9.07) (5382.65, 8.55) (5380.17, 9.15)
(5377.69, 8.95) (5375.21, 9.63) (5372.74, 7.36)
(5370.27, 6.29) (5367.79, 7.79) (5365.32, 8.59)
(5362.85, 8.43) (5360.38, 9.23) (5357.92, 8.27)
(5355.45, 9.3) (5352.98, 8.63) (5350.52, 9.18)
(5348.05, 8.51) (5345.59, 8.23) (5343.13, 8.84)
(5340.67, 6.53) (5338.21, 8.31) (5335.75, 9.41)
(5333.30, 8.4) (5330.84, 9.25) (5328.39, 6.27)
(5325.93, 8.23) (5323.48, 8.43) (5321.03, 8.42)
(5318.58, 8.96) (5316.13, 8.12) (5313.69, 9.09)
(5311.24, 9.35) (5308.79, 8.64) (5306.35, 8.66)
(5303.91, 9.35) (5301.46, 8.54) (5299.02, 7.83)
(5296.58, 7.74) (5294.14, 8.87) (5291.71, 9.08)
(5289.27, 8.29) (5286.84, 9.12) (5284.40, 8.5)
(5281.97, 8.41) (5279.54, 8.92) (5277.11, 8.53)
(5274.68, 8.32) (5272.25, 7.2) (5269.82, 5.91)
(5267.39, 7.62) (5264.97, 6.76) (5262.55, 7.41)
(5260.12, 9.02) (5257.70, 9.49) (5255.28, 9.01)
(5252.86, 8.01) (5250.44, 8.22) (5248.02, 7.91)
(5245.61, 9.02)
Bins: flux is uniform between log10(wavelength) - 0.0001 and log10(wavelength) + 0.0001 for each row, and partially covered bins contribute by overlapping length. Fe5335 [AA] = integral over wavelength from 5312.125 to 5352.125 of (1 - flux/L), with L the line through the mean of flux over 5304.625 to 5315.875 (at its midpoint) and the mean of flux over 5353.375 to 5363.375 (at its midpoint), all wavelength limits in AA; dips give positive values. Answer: 2.1 AA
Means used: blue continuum 8.89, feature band 8.4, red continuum 8.82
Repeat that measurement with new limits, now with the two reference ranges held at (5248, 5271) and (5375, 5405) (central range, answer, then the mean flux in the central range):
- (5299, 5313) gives -1.1 AA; 8.81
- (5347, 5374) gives 0.4 AA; 8.32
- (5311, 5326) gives -0.7 AA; 8.65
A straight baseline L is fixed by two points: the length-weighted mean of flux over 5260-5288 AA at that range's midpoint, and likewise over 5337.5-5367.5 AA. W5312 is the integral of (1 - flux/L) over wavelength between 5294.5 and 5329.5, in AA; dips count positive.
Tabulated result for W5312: -0.9 AA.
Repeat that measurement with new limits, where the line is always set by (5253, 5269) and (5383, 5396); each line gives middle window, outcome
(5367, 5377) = 0.98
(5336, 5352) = 0.38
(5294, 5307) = -0.19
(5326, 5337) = 0.21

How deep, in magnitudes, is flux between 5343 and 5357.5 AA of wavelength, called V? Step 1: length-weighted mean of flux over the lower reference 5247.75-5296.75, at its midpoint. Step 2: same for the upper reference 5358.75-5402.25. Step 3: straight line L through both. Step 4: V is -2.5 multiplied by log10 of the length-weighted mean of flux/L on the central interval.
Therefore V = -0.044 mag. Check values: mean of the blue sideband 8.22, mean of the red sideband 8.46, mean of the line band 8.75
